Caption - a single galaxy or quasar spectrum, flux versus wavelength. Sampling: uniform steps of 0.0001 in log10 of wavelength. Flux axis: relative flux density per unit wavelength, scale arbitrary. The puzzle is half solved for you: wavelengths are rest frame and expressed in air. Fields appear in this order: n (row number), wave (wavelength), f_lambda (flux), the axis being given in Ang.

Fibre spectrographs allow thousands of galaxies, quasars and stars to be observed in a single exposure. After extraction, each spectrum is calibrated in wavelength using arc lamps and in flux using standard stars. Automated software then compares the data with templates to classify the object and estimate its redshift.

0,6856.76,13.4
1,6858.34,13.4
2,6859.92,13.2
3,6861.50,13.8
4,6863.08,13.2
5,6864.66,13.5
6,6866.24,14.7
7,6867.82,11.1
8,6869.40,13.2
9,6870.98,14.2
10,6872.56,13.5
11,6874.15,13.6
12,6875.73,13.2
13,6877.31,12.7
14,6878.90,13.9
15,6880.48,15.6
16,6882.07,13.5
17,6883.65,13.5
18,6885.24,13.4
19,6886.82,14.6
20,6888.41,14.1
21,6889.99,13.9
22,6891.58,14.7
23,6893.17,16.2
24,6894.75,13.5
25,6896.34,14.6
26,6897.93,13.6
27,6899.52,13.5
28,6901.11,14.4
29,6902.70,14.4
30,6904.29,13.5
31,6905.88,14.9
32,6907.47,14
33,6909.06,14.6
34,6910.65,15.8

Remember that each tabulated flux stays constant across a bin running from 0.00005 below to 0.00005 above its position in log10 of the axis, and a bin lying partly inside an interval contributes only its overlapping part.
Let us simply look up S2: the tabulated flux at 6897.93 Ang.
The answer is 13.6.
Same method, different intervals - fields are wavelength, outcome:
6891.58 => 14.7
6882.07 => 13.5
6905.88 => 14.9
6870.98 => 14.2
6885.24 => 13.4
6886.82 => 14.6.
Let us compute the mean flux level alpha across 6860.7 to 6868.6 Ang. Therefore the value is 13.3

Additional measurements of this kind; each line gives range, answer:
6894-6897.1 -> 14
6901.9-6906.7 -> 14.3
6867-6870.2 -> 12.2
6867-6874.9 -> 13.1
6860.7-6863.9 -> 13.5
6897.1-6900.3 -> 13.5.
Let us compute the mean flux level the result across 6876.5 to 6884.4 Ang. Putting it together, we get 13.8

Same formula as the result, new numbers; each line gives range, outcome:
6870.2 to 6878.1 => 13.4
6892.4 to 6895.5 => 14.9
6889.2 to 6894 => 14.9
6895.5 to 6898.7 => 14.1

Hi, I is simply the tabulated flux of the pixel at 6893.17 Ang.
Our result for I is 16.2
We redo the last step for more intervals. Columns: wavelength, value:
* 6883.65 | 13.5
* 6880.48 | 15.6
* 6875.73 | 13.2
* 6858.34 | 13.4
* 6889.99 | 13.9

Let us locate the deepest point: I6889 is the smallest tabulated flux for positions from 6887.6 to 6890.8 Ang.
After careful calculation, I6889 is 13.9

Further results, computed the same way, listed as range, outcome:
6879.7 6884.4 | 13.5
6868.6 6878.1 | 12.7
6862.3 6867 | 13.2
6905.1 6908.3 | 14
